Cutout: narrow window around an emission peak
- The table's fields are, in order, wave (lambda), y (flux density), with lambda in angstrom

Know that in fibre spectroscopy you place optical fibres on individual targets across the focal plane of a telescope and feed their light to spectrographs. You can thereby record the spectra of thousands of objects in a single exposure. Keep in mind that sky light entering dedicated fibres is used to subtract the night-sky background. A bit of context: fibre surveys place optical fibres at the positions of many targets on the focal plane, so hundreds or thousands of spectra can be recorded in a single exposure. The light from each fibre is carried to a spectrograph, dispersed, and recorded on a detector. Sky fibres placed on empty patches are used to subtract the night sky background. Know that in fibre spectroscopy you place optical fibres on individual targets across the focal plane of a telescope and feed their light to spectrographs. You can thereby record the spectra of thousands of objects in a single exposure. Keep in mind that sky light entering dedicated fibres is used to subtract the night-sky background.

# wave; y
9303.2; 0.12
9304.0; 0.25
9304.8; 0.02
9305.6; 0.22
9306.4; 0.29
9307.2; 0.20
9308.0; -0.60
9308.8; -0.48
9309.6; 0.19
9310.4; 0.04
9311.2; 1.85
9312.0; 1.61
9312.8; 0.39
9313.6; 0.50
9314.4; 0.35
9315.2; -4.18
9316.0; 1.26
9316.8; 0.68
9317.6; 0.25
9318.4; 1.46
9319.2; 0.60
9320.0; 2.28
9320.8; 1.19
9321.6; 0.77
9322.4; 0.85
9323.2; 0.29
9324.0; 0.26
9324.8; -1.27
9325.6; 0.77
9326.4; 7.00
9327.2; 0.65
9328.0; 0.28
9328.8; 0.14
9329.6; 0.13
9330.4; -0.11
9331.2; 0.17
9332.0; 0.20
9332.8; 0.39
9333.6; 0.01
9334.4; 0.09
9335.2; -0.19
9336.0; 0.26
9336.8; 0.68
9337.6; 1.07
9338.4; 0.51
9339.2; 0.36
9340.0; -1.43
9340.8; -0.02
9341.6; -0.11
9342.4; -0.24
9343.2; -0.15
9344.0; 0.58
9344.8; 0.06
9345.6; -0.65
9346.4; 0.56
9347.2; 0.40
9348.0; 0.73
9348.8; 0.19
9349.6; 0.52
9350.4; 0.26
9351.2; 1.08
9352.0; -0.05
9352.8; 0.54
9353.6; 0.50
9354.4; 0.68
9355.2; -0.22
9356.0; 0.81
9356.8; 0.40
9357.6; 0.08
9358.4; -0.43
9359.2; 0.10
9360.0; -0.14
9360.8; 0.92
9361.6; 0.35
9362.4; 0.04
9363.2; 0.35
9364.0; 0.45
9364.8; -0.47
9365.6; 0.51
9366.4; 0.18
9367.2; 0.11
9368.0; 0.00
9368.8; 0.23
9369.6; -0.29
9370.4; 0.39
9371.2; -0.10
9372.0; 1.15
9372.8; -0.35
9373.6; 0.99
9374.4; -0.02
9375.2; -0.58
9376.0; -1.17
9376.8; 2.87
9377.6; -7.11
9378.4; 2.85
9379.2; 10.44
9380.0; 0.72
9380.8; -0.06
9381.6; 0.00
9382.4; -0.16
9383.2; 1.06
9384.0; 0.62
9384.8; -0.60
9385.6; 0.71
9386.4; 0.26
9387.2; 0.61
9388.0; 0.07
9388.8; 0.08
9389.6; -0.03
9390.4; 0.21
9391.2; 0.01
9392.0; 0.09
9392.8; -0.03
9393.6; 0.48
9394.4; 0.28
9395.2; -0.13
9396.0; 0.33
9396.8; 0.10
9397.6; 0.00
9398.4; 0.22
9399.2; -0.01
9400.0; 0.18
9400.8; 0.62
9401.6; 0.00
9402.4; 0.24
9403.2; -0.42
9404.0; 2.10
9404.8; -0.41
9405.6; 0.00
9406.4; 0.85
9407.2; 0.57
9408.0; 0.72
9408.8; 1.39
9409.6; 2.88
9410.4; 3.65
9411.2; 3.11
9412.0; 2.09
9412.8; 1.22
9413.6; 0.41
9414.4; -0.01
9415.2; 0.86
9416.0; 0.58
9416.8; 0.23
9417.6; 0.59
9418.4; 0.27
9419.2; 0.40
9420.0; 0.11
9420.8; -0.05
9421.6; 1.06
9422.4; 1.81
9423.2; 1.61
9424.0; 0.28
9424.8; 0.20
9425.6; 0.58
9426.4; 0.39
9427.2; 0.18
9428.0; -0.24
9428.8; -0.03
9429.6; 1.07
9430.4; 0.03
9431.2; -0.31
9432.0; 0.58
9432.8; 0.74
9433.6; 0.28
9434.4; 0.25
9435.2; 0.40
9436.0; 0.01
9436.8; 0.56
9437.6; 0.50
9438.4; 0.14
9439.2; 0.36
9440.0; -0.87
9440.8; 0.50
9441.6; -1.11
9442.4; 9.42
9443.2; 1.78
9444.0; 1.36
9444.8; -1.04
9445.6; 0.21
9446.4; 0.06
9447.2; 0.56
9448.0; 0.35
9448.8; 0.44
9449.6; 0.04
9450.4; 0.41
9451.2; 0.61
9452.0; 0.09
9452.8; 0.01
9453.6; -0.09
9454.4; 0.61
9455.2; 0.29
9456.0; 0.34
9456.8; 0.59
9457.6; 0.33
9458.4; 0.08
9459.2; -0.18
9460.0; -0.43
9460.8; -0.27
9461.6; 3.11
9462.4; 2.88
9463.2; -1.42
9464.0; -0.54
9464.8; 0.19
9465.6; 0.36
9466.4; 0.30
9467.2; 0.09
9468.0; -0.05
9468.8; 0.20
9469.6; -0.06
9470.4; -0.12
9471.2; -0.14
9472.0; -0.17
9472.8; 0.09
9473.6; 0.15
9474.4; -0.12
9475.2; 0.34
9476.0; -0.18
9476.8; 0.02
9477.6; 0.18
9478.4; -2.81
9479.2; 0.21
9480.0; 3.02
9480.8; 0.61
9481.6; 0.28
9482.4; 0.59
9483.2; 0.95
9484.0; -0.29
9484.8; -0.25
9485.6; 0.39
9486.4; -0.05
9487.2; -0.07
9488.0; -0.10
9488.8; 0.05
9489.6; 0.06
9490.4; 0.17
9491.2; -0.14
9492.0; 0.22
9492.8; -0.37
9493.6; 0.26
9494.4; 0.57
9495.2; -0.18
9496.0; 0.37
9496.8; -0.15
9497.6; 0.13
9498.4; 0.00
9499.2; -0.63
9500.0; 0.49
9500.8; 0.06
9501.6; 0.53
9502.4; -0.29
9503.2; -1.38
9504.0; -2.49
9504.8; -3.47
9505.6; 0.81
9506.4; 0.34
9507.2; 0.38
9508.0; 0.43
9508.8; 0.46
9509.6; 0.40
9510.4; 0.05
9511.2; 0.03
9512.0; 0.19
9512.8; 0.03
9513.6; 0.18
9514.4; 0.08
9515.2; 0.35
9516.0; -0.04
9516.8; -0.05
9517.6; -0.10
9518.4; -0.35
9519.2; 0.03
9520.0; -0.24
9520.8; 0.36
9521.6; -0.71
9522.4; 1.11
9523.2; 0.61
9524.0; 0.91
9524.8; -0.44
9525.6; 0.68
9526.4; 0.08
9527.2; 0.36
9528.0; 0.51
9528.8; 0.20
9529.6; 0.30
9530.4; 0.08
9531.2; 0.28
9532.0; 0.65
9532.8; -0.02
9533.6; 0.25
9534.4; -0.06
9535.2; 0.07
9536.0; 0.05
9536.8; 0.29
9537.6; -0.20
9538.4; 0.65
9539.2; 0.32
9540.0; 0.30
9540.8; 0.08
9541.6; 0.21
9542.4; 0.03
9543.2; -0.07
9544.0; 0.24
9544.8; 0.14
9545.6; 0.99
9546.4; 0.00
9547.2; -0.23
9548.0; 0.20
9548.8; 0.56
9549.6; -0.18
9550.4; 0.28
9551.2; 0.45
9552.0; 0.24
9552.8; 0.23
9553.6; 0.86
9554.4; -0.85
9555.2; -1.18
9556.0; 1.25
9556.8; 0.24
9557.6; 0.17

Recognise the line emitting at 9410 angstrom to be [O III] 5007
